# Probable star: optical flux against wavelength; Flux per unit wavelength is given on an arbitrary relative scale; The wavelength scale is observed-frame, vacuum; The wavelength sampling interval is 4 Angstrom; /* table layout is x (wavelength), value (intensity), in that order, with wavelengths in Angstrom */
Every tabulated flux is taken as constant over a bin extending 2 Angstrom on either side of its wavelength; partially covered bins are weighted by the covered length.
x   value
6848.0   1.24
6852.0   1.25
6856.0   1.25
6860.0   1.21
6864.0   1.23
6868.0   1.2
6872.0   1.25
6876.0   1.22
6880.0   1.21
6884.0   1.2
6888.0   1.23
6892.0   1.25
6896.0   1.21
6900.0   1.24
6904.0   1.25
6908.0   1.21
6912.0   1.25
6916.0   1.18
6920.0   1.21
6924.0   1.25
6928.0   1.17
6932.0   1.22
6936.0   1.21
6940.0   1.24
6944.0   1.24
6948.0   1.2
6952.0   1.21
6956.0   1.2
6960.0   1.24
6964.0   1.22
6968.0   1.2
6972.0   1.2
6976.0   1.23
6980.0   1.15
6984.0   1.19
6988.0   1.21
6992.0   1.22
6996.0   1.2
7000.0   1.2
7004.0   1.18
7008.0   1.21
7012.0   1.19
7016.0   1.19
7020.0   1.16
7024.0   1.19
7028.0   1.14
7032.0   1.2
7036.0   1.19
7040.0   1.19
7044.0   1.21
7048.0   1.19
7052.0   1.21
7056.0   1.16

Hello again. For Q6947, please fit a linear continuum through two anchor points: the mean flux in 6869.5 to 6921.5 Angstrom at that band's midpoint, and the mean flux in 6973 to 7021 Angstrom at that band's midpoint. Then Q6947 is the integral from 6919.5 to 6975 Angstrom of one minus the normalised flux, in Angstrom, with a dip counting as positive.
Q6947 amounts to -0.3 Angstrom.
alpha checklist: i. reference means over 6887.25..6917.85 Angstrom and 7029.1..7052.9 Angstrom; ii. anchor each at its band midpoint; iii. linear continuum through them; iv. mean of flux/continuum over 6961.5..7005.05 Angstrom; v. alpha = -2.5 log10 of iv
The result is 0.01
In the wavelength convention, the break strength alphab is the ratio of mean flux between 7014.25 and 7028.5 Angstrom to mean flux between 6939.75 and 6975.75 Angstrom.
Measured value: 0.96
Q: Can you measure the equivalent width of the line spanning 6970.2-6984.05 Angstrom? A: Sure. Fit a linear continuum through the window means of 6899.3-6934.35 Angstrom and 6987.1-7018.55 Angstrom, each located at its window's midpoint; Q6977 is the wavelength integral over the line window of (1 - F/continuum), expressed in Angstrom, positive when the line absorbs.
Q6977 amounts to 0.1 Angstrom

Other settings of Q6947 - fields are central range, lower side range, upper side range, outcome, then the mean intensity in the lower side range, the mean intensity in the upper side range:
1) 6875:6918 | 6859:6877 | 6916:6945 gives -0.1 Angstrom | 1.22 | 1.22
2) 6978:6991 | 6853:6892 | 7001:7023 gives 0.1 Angstrom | 1.22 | 1.19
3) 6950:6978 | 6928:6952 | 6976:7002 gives -0.2 Angstrom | 1.22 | 1.2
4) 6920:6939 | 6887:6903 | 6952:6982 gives 0.1 Angstrom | 1.23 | 1.21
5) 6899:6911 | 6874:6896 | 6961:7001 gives -0.2 Angstrom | 1.22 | 1.2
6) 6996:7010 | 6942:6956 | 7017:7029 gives -0.2 Angstrom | 1.21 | 1.17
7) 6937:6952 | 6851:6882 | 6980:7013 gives -0.2 Angstrom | 1.23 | 1.2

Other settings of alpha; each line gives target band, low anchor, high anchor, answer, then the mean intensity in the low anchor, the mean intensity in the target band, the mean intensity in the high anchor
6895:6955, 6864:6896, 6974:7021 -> -0.006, 1.22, 1.22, 1.19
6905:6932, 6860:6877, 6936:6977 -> 0.006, 1.22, 1.21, 1.22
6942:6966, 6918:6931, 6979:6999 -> -0.013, 1.21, 1.22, 1.2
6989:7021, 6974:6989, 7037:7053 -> 0.000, 1.19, 1.2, 1.2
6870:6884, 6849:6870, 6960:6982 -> 0.002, 1.23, 1.22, 1.2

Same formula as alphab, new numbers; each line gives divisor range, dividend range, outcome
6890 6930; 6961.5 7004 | 0.98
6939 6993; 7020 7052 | 0.98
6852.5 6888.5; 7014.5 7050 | 0.97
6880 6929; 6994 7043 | 0.97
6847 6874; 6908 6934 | 0.98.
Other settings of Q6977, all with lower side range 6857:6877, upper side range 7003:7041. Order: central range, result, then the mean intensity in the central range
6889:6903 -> -0.21 Angstrom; 1.23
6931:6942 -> -0.16 Angstrom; 1.22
